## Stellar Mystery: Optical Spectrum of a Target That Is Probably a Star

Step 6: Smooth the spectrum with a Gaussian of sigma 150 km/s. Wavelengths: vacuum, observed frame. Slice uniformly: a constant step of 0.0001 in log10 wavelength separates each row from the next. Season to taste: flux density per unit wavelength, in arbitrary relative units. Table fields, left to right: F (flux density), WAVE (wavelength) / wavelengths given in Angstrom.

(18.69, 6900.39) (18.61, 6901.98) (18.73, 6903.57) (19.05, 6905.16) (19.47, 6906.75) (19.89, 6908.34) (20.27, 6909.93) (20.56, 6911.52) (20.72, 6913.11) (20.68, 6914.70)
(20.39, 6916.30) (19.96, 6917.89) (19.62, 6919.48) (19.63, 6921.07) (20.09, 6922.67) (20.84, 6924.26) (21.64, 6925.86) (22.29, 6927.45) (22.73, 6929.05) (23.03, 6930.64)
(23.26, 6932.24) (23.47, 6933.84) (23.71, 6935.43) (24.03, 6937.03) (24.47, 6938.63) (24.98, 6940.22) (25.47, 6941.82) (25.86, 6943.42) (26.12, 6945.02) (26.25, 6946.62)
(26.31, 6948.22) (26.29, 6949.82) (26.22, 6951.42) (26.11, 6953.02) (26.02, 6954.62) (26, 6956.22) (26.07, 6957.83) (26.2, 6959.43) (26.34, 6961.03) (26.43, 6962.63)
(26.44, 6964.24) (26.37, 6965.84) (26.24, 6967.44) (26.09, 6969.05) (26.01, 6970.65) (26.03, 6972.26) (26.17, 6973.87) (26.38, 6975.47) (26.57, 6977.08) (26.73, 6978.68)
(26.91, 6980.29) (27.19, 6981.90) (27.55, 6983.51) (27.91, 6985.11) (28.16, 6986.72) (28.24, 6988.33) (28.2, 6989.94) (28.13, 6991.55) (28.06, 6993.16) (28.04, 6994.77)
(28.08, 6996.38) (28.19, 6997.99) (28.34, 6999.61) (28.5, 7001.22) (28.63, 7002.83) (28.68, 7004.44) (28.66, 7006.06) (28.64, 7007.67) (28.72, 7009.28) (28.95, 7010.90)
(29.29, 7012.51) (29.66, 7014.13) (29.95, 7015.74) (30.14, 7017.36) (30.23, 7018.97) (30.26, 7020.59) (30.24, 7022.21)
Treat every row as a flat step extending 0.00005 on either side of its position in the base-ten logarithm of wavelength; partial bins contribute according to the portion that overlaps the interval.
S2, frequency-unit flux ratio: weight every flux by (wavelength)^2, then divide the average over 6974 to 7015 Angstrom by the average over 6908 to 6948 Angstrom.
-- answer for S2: 1.27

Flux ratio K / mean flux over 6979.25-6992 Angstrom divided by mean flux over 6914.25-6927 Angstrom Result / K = 1.4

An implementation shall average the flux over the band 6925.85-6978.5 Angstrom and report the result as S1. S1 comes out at 25.4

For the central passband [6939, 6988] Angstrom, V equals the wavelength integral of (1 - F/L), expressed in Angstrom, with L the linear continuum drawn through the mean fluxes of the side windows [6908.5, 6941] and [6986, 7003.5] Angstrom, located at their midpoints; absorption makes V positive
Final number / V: -2.1 Angstrom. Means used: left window 21.8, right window 28.2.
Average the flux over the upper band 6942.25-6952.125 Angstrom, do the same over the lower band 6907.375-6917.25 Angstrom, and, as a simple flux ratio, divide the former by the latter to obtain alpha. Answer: 1.28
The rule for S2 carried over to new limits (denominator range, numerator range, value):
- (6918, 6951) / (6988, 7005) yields 1.23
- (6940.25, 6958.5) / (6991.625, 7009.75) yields 1.11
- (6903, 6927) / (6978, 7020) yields 1.45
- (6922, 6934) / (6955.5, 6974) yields 1.20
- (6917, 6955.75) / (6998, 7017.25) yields 1.24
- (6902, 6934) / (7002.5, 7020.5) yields 1.45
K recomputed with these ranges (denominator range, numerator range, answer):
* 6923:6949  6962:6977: 1.10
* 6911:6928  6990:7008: 1.38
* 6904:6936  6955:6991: 1.27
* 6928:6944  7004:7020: 1.22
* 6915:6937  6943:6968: 1.21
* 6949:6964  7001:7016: 1.11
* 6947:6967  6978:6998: 1.06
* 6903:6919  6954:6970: 1.31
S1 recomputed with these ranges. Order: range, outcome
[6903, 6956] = 22.7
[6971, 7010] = 27.8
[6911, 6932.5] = 21.1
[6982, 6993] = 28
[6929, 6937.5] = 23.4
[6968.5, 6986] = 26.7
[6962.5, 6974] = 26.2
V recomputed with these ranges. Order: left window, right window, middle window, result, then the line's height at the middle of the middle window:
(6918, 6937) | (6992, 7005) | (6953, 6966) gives -0.8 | 24.8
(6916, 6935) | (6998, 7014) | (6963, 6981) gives -0.5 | 25.7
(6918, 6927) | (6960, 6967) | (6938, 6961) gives -1.5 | 24.4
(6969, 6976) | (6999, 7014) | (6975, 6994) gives -0.3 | 27.1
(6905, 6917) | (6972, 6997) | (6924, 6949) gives -1.5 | 22.7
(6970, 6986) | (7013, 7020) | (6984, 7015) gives 0.1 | 28.5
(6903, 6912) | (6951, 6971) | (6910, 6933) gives 0.3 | 21.4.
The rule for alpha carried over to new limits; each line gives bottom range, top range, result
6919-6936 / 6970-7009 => 1.27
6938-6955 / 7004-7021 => 1.14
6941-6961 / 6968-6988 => 1.03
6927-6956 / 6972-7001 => 1.11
